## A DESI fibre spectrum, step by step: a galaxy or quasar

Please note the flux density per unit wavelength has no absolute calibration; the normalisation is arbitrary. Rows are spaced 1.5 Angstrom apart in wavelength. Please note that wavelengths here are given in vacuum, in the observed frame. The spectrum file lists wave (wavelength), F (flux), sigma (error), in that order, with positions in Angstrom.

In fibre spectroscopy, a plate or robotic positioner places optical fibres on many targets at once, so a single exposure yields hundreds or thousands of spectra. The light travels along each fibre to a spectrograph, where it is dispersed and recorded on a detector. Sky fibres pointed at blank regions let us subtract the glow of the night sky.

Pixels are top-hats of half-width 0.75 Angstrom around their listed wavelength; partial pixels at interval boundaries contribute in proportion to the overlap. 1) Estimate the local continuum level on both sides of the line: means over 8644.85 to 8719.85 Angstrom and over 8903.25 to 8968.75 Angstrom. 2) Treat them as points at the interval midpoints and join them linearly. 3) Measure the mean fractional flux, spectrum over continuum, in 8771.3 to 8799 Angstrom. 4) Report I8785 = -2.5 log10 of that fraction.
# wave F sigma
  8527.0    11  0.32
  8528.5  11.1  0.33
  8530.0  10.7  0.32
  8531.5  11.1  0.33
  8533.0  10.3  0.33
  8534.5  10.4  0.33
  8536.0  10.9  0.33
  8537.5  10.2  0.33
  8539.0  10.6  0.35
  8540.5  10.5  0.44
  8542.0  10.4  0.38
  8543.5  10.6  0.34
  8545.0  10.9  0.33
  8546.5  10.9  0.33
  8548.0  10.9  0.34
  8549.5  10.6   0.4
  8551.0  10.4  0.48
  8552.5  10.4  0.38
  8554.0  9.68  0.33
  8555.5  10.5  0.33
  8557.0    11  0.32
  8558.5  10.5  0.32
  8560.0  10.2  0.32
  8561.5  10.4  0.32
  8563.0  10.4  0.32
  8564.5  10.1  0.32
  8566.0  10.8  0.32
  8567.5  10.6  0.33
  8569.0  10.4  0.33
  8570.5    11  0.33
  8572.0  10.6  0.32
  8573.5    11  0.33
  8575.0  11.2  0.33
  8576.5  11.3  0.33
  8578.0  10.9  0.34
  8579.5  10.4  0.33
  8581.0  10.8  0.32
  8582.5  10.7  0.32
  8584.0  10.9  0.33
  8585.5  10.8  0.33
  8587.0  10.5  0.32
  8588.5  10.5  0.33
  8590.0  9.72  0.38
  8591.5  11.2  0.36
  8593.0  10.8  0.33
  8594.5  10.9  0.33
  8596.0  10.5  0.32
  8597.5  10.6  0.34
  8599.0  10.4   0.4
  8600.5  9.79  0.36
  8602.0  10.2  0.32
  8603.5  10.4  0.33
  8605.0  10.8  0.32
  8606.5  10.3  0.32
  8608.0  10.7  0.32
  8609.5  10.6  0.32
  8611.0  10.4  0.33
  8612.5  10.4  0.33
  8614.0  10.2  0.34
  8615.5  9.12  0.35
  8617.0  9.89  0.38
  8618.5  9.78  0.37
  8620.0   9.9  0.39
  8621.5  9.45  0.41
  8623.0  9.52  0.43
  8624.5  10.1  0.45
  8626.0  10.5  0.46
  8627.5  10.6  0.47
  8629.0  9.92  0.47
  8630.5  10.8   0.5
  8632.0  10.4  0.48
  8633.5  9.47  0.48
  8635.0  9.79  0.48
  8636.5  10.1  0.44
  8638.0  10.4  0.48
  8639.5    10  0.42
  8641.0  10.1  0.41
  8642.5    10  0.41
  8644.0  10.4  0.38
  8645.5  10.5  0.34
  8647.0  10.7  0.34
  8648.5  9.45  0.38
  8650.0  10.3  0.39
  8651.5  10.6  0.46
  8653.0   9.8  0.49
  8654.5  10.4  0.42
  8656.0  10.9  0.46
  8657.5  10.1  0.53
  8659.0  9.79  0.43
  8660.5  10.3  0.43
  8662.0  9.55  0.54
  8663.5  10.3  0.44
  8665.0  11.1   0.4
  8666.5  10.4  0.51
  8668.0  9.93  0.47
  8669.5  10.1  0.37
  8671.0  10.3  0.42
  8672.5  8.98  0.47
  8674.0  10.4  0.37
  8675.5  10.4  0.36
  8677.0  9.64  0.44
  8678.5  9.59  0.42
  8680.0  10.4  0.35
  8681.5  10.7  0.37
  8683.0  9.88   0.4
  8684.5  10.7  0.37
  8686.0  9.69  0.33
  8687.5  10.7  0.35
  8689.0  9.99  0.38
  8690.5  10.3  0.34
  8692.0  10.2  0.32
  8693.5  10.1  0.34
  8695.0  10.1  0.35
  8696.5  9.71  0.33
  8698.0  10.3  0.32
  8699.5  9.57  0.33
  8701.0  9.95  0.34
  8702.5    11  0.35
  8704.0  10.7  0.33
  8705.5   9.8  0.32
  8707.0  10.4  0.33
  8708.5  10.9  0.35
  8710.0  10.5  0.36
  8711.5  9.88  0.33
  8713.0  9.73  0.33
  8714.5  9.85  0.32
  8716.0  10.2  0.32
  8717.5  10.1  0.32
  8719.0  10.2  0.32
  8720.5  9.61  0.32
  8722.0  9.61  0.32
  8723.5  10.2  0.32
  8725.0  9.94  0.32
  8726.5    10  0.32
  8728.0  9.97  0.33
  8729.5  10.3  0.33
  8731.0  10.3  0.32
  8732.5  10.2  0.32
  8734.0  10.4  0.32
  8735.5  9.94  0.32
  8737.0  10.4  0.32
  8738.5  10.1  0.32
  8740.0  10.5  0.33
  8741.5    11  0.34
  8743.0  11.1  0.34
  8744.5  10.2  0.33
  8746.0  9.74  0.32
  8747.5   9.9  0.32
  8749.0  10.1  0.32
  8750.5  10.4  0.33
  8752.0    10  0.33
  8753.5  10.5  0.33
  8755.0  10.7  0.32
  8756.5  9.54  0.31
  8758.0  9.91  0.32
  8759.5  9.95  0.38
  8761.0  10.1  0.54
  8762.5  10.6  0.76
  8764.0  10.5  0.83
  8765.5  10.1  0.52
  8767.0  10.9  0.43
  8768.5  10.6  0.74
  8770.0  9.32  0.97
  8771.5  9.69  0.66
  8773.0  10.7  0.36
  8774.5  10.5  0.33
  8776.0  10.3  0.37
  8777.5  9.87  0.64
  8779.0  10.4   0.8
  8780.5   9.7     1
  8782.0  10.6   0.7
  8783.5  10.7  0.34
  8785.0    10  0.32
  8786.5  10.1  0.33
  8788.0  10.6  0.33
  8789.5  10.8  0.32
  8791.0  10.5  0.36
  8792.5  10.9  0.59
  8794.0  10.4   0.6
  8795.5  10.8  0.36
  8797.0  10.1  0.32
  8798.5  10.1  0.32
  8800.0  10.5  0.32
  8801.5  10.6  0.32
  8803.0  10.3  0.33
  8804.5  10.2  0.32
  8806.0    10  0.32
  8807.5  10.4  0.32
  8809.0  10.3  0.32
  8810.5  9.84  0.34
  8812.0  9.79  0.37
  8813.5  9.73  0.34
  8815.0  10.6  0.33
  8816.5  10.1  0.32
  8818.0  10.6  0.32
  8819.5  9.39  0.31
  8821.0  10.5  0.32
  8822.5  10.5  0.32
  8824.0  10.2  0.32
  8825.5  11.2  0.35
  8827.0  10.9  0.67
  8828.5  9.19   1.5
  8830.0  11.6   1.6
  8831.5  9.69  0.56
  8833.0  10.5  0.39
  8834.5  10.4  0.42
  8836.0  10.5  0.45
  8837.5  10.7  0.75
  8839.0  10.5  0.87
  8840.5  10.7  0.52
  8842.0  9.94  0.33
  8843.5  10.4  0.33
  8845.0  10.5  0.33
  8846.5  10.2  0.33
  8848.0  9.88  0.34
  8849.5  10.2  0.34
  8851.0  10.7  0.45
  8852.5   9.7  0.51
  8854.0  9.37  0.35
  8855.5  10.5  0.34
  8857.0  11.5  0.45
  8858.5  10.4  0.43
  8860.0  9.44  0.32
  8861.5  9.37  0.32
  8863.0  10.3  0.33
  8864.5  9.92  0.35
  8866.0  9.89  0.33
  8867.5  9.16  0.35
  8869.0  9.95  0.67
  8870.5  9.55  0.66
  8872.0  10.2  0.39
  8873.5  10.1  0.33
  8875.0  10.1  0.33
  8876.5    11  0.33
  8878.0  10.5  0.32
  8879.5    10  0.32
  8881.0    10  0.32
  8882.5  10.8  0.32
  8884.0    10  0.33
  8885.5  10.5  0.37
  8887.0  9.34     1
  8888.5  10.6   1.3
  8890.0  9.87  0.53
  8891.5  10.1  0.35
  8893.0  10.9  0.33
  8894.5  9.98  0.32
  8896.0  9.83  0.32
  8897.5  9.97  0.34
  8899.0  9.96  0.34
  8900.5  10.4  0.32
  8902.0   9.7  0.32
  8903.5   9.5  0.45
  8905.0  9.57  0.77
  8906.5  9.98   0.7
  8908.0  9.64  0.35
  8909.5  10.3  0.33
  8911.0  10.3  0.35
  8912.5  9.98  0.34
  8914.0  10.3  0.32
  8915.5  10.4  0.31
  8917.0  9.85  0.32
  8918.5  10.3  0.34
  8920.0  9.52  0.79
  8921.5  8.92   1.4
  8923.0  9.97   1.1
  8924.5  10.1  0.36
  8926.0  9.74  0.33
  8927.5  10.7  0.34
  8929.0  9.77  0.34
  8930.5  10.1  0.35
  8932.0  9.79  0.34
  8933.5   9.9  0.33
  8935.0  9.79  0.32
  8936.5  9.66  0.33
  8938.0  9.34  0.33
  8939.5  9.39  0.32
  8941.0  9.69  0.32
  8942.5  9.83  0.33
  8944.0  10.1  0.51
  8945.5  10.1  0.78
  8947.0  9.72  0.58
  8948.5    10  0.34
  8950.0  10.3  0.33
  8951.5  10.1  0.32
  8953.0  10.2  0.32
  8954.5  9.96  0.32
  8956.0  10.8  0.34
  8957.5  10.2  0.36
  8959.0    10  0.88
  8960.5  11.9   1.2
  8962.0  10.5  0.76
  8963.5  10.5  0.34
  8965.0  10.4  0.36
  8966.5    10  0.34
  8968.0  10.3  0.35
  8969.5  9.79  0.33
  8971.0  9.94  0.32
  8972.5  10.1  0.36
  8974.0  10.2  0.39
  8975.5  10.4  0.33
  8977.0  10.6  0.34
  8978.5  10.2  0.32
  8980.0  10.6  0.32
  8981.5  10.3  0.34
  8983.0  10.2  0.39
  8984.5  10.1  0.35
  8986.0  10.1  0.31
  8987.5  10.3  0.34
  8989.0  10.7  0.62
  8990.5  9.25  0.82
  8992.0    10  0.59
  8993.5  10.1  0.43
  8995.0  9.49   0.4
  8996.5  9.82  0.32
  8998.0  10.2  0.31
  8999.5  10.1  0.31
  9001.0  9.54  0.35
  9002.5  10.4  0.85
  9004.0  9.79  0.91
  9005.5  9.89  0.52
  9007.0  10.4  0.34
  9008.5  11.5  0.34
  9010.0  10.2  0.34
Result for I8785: -0.026 mag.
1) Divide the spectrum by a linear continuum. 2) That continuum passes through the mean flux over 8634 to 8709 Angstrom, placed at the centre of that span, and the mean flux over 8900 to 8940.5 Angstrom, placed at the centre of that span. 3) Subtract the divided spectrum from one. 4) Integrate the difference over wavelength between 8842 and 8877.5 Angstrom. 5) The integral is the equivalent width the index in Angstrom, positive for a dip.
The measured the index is -0.52 Angstrom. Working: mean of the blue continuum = 10.2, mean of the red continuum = 9.88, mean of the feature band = 10.1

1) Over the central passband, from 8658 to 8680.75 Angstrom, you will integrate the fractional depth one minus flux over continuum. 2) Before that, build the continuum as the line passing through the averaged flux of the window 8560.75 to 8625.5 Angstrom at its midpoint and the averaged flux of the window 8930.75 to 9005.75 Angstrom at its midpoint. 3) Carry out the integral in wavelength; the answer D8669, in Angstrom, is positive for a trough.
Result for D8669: 0.6 Angstrom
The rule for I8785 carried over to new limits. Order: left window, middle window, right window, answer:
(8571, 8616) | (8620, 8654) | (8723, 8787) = 0.04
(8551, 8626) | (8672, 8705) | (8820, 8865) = 0.03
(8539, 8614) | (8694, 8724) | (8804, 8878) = 0.03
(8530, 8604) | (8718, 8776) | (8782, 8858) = 0.02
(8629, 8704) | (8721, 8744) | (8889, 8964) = -0.01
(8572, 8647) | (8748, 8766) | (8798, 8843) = 0.01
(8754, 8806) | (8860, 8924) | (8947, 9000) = 0.03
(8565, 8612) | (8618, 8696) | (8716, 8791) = 0.03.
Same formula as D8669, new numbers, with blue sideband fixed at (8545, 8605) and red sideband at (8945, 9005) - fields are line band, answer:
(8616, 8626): 0.7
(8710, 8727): 0.8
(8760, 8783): 0.3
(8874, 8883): -0.1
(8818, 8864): 0.1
